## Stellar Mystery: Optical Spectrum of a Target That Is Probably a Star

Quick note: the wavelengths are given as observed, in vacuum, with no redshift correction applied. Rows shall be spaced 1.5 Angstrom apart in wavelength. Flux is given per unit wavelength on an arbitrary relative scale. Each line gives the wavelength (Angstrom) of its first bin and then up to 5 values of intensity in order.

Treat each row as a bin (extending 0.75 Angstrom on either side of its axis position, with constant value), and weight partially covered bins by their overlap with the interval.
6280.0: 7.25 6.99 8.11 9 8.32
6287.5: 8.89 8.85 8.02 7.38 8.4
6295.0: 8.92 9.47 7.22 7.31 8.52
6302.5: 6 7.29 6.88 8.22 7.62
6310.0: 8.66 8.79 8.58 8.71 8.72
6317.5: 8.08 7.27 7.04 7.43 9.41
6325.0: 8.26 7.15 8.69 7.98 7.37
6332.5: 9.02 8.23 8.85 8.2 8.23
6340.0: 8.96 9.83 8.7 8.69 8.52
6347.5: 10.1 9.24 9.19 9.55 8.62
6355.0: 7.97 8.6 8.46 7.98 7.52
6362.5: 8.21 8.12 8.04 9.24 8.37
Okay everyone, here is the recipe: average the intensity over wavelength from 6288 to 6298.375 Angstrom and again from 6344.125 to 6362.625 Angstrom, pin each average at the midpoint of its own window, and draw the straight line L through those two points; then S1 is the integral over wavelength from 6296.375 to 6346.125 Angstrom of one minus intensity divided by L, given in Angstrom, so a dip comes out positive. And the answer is 2.1 Angstrom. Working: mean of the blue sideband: 8.38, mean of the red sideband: 8.68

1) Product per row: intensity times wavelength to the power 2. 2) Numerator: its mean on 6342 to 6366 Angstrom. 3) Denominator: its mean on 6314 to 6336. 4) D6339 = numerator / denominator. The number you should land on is 1.07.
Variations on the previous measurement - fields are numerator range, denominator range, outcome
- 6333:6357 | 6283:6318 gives 1.10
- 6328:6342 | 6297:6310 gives 1.15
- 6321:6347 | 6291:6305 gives 1.09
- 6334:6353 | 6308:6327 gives 1.11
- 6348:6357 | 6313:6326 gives 1.11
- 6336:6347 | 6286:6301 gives 1.07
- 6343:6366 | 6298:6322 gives 1.12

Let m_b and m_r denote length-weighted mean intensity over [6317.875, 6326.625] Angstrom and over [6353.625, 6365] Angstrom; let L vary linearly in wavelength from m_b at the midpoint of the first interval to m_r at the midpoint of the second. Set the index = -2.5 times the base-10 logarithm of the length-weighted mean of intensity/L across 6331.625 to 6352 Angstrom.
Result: -0.12 mag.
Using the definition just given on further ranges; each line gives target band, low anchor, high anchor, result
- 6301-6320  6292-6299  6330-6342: 0.07 mag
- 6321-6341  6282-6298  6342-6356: 0.07 mag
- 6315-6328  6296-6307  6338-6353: 0.04 mag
